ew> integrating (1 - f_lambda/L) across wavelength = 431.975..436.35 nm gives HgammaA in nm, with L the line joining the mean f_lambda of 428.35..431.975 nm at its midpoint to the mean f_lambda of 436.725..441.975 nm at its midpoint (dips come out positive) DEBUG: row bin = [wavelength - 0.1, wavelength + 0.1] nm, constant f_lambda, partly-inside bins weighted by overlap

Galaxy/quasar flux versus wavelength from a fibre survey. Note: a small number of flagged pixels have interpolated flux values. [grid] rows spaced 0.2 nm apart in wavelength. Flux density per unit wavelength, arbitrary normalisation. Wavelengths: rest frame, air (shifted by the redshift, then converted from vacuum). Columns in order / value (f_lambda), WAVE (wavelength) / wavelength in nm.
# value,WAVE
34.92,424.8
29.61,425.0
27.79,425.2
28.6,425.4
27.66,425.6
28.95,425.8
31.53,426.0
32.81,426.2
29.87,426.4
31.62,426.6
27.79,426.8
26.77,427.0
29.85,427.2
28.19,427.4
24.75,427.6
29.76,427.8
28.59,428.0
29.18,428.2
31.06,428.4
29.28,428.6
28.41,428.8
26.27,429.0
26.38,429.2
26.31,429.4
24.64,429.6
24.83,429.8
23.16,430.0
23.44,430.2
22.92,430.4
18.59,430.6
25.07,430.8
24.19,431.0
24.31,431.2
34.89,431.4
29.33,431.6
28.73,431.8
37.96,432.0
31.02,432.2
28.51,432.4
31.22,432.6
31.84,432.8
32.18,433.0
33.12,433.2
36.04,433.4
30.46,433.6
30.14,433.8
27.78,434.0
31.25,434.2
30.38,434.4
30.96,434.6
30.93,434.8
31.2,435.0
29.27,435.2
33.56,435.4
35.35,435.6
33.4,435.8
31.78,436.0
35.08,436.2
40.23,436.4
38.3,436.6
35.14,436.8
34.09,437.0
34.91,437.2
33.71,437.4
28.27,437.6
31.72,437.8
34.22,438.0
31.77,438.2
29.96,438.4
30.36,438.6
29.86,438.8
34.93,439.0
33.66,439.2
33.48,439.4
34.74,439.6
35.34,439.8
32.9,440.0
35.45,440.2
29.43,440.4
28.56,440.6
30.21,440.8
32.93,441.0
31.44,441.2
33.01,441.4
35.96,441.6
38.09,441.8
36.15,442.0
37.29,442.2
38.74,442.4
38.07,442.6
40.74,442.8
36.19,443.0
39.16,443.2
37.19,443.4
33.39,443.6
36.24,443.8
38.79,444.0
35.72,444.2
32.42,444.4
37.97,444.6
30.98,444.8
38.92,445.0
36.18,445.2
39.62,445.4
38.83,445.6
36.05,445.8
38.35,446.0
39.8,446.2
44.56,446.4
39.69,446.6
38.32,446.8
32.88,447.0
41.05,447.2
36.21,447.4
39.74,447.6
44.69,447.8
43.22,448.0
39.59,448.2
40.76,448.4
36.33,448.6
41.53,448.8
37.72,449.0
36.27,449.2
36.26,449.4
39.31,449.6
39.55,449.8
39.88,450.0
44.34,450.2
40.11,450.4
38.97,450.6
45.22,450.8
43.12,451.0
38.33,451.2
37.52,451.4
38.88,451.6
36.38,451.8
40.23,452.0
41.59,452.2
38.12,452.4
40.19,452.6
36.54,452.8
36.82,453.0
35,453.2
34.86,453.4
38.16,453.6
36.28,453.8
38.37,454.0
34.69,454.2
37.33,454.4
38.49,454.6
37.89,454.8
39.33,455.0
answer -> -0.41 nm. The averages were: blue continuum 26.4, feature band 32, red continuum 32.9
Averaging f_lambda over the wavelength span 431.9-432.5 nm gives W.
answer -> 32.5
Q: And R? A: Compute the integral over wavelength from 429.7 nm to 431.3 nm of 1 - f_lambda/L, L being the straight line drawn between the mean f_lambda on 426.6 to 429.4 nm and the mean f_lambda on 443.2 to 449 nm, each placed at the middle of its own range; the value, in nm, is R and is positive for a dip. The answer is 0.34 nm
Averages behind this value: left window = 28.2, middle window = 23.3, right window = 38.2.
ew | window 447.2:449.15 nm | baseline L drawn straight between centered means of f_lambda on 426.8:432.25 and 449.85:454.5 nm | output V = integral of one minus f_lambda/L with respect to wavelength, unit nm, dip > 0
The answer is -0.17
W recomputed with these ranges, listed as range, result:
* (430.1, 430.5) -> 23.2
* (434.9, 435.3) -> 30.2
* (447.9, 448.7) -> 40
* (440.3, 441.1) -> 30.3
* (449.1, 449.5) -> 36.3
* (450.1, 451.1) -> 42.4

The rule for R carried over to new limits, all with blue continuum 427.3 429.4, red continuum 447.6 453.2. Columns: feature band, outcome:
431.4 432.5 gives -0.05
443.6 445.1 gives 0.03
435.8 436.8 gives -0.11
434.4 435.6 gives 0.00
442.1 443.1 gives -0.08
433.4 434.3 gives 0.01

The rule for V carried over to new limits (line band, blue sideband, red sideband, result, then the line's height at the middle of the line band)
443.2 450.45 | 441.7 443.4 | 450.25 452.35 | 0.12 nm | 39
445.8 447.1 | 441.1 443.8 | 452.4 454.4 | -0.07 nm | 36.7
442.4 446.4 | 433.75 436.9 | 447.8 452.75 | -0.03 nm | 37.1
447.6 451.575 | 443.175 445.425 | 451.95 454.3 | -0.34 nm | 37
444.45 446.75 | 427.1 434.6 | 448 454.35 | -0.14 nm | 36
